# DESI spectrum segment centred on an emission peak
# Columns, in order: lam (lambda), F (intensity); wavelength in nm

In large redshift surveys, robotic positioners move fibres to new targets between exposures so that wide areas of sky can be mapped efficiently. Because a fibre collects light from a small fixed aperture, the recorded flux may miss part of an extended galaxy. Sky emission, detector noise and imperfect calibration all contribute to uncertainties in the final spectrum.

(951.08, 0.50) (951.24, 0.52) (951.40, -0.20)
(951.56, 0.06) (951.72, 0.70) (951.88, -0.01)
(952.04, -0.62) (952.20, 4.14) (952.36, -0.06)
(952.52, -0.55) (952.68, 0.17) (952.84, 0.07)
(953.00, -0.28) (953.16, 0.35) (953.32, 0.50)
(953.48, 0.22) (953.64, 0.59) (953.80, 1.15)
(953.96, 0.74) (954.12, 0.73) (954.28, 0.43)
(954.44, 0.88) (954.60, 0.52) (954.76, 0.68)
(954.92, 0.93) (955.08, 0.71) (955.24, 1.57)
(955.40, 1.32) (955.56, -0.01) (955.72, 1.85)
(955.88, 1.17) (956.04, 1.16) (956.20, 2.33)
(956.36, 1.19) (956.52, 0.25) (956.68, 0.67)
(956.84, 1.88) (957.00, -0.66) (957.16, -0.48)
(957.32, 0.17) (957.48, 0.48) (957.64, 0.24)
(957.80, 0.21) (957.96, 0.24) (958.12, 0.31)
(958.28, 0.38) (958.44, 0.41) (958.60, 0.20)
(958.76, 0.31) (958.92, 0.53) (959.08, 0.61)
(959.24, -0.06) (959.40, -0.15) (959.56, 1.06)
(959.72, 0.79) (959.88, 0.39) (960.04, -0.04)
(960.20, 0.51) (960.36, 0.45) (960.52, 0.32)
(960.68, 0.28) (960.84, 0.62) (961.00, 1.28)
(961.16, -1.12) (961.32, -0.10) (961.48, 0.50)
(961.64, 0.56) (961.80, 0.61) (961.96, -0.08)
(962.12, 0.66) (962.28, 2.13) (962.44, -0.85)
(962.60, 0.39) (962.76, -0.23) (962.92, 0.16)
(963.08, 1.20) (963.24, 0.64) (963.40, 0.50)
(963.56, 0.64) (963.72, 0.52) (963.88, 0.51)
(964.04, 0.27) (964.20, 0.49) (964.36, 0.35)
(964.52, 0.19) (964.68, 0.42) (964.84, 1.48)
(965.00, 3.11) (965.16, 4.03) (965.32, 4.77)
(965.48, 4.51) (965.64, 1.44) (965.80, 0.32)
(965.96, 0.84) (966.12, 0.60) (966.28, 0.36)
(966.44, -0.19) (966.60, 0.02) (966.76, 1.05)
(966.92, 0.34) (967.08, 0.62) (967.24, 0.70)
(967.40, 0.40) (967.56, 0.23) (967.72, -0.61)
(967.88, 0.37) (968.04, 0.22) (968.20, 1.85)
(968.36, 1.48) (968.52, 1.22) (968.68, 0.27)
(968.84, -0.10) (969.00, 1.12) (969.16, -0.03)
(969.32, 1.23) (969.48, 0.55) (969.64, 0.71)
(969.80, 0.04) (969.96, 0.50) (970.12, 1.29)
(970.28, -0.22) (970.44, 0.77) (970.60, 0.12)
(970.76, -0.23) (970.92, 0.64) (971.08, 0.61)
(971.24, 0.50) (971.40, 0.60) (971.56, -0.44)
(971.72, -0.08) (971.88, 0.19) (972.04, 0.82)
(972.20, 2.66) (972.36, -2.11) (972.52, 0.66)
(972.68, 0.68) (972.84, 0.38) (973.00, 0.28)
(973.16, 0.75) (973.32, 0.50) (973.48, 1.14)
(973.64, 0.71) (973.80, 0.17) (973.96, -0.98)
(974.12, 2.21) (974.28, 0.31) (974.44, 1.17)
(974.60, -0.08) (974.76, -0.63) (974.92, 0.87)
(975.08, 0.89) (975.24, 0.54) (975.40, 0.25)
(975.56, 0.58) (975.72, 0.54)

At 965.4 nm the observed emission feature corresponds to [O III] 5007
